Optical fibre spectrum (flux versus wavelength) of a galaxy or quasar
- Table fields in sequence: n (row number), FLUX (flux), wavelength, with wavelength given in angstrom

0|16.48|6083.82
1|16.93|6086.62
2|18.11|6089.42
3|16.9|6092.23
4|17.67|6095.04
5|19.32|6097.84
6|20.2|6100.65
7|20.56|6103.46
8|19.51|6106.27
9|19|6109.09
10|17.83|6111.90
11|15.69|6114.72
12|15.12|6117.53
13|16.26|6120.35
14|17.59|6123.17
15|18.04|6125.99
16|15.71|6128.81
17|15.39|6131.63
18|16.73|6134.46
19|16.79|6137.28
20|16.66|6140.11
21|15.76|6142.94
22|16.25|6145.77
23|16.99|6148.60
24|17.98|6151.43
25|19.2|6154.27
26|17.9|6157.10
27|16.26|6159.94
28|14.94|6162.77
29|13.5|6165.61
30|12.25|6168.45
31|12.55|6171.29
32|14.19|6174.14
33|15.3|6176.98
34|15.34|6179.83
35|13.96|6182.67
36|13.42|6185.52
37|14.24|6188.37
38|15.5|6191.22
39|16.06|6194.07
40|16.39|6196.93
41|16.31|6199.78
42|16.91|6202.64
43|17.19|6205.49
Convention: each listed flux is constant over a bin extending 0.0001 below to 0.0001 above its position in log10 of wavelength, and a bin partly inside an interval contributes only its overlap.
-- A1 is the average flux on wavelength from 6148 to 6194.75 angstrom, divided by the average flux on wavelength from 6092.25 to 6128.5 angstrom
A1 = 0.85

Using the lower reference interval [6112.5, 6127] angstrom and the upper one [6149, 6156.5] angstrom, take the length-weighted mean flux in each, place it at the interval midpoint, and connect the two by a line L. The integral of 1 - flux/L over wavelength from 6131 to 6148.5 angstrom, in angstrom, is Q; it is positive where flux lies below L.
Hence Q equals 1.3 angstrom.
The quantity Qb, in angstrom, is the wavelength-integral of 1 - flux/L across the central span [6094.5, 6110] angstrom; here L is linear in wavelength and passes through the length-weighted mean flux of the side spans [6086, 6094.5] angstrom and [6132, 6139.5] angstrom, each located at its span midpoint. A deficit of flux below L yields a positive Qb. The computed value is -2.1 angstrom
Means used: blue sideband 17.4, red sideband 16.6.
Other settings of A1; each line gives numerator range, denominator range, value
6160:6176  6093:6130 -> 0.77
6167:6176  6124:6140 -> 0.79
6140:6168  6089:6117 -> 0.89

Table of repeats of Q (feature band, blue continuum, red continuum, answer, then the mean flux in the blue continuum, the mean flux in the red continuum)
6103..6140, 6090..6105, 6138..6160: 2.0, 18.9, 17.2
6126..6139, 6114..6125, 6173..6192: -0.4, 16.3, 14.5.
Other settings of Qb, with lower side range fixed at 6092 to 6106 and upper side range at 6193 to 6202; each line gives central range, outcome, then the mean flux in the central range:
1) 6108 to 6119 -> 1.11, 16.9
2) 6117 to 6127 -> 0.89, 16.8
